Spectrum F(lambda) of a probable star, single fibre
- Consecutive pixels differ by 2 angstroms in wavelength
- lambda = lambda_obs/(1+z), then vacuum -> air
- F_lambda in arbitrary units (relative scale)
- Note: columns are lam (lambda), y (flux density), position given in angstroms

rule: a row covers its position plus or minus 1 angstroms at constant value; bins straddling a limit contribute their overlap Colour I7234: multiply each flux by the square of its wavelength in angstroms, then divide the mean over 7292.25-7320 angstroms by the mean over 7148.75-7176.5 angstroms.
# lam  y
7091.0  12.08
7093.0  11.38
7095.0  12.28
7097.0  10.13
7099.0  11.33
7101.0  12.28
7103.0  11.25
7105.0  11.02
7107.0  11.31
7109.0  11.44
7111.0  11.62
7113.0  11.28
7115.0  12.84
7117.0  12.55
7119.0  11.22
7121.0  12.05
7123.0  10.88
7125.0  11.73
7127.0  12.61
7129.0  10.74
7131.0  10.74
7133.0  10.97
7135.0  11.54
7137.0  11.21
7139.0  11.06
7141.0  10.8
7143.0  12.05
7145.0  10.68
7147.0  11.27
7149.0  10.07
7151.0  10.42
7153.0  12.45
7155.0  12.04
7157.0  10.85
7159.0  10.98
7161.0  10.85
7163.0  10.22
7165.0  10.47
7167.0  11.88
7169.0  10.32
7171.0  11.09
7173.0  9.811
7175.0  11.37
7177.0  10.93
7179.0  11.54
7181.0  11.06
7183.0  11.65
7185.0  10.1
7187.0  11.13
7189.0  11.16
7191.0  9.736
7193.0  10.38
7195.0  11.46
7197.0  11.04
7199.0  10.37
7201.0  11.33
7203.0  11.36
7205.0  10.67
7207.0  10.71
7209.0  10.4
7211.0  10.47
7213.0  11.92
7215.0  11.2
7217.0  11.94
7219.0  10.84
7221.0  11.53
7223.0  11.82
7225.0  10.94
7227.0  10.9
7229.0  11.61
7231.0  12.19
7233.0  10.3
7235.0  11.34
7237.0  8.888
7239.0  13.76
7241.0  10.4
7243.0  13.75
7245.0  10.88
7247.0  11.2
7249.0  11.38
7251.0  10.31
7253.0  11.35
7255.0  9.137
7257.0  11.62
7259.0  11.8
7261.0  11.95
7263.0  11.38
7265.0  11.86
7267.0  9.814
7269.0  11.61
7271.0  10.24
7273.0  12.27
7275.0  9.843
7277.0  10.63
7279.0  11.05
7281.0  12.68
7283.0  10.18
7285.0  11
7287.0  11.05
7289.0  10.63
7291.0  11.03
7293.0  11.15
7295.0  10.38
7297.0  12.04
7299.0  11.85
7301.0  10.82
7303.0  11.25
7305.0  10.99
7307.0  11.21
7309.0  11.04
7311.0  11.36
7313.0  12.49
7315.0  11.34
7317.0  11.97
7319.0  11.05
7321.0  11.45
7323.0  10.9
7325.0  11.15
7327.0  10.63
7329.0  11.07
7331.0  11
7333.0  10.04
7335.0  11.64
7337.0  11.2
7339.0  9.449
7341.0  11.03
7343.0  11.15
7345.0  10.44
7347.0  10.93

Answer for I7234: 1.1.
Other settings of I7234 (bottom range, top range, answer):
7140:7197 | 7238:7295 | 1.05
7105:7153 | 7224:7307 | 1.02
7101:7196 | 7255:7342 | 1.04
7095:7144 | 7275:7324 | 1.03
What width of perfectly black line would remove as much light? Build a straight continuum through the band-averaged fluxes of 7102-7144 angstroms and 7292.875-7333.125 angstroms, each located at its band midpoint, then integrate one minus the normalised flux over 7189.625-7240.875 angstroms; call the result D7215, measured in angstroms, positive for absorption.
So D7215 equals 1.3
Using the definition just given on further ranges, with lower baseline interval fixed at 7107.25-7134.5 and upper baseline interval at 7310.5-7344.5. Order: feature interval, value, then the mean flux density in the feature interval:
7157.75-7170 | 0.7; 10.8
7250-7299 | 0.7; 11.1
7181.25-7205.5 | 1.1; 10.9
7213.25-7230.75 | -0.1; 11.4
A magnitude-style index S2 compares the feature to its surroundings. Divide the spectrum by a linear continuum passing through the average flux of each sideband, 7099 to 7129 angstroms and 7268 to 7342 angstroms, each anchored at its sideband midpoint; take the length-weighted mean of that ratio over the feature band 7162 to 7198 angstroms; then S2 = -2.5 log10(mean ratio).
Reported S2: 0.06 mag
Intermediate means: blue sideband 11.7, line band 10.9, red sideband 11.1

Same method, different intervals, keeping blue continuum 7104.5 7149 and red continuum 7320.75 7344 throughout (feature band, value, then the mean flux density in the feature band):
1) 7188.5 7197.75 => 0.05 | 10.7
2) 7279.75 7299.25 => -0.02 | 11.2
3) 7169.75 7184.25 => 0.02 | 11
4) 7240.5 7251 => -0.03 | 11.5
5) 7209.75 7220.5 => -0.01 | 11.3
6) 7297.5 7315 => -0.04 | 11.4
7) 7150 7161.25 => 0.00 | 11.3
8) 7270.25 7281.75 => -0.01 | 11.1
